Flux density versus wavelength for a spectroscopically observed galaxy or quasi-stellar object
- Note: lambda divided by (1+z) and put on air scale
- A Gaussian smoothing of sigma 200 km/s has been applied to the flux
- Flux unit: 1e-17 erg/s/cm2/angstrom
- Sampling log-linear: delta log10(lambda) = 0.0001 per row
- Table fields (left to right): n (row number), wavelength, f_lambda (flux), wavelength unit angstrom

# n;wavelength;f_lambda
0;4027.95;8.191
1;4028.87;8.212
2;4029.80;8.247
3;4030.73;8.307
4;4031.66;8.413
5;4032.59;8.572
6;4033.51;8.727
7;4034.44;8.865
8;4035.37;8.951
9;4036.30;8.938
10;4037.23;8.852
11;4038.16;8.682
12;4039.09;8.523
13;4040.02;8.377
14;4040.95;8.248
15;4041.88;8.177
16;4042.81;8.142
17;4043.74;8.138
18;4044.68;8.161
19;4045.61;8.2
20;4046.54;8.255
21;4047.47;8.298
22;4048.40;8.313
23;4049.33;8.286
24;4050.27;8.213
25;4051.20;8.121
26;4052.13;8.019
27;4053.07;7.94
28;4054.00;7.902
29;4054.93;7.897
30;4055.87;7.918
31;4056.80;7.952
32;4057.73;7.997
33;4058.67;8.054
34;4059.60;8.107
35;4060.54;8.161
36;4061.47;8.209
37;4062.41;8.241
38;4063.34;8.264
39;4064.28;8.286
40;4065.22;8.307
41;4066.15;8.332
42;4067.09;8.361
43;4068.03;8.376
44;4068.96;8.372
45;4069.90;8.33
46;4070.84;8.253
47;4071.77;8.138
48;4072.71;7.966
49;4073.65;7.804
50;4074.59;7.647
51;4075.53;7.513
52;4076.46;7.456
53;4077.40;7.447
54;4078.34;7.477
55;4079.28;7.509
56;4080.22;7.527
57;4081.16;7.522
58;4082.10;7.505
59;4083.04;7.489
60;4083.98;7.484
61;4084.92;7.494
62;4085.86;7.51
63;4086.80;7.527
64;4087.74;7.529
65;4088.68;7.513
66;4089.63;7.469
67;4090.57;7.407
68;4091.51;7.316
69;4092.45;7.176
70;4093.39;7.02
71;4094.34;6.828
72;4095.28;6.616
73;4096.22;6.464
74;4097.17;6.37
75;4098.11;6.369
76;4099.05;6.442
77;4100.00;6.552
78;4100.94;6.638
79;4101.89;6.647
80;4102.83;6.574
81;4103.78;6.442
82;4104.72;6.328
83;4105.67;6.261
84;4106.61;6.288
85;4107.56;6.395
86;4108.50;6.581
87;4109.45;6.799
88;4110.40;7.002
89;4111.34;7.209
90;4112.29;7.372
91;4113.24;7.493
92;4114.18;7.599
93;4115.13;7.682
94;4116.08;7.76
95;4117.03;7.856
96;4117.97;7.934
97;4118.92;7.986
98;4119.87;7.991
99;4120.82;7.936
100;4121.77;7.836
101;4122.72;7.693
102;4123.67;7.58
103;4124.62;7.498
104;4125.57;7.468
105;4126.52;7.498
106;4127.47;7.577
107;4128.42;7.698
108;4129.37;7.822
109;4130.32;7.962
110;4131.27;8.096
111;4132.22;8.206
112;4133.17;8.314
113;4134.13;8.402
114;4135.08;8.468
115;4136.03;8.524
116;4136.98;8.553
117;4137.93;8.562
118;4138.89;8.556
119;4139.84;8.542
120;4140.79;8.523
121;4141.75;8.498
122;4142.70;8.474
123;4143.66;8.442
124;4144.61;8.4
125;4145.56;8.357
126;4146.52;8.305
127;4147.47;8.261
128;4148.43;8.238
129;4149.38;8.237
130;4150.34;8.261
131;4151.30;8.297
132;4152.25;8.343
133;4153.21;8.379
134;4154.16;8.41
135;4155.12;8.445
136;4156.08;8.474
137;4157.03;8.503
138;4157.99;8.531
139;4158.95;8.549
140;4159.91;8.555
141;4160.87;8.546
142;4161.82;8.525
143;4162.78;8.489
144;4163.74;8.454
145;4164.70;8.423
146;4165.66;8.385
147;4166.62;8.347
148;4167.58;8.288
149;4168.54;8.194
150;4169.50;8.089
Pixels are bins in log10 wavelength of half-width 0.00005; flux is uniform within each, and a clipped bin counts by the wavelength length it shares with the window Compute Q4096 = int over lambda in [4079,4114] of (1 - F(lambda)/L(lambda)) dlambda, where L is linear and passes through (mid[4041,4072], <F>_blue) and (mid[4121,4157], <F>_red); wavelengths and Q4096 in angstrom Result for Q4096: 5.1 angstrom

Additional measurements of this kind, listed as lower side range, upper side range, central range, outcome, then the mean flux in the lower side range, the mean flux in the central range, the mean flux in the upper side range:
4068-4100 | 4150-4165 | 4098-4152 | 2.1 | 7.41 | 7.69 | 8.45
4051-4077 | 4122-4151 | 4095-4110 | 3.0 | 8.07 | 6.48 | 8.16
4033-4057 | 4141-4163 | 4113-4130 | 1.3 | 8.32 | 7.72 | 8.41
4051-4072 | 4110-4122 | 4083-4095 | 0.9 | 8.16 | 7.35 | 7.67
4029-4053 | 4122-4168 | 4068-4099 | 3.3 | 8.39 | 7.44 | 8.27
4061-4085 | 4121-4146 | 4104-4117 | 1.7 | 7.9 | 7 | 8.14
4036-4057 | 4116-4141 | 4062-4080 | 0.4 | 8.24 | 8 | 8.03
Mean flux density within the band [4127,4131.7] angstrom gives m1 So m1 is 7.83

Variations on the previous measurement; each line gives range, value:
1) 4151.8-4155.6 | 8.39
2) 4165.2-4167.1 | 8.36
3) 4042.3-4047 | 8.17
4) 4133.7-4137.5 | 8.51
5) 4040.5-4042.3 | 8.22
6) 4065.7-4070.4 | 8.34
